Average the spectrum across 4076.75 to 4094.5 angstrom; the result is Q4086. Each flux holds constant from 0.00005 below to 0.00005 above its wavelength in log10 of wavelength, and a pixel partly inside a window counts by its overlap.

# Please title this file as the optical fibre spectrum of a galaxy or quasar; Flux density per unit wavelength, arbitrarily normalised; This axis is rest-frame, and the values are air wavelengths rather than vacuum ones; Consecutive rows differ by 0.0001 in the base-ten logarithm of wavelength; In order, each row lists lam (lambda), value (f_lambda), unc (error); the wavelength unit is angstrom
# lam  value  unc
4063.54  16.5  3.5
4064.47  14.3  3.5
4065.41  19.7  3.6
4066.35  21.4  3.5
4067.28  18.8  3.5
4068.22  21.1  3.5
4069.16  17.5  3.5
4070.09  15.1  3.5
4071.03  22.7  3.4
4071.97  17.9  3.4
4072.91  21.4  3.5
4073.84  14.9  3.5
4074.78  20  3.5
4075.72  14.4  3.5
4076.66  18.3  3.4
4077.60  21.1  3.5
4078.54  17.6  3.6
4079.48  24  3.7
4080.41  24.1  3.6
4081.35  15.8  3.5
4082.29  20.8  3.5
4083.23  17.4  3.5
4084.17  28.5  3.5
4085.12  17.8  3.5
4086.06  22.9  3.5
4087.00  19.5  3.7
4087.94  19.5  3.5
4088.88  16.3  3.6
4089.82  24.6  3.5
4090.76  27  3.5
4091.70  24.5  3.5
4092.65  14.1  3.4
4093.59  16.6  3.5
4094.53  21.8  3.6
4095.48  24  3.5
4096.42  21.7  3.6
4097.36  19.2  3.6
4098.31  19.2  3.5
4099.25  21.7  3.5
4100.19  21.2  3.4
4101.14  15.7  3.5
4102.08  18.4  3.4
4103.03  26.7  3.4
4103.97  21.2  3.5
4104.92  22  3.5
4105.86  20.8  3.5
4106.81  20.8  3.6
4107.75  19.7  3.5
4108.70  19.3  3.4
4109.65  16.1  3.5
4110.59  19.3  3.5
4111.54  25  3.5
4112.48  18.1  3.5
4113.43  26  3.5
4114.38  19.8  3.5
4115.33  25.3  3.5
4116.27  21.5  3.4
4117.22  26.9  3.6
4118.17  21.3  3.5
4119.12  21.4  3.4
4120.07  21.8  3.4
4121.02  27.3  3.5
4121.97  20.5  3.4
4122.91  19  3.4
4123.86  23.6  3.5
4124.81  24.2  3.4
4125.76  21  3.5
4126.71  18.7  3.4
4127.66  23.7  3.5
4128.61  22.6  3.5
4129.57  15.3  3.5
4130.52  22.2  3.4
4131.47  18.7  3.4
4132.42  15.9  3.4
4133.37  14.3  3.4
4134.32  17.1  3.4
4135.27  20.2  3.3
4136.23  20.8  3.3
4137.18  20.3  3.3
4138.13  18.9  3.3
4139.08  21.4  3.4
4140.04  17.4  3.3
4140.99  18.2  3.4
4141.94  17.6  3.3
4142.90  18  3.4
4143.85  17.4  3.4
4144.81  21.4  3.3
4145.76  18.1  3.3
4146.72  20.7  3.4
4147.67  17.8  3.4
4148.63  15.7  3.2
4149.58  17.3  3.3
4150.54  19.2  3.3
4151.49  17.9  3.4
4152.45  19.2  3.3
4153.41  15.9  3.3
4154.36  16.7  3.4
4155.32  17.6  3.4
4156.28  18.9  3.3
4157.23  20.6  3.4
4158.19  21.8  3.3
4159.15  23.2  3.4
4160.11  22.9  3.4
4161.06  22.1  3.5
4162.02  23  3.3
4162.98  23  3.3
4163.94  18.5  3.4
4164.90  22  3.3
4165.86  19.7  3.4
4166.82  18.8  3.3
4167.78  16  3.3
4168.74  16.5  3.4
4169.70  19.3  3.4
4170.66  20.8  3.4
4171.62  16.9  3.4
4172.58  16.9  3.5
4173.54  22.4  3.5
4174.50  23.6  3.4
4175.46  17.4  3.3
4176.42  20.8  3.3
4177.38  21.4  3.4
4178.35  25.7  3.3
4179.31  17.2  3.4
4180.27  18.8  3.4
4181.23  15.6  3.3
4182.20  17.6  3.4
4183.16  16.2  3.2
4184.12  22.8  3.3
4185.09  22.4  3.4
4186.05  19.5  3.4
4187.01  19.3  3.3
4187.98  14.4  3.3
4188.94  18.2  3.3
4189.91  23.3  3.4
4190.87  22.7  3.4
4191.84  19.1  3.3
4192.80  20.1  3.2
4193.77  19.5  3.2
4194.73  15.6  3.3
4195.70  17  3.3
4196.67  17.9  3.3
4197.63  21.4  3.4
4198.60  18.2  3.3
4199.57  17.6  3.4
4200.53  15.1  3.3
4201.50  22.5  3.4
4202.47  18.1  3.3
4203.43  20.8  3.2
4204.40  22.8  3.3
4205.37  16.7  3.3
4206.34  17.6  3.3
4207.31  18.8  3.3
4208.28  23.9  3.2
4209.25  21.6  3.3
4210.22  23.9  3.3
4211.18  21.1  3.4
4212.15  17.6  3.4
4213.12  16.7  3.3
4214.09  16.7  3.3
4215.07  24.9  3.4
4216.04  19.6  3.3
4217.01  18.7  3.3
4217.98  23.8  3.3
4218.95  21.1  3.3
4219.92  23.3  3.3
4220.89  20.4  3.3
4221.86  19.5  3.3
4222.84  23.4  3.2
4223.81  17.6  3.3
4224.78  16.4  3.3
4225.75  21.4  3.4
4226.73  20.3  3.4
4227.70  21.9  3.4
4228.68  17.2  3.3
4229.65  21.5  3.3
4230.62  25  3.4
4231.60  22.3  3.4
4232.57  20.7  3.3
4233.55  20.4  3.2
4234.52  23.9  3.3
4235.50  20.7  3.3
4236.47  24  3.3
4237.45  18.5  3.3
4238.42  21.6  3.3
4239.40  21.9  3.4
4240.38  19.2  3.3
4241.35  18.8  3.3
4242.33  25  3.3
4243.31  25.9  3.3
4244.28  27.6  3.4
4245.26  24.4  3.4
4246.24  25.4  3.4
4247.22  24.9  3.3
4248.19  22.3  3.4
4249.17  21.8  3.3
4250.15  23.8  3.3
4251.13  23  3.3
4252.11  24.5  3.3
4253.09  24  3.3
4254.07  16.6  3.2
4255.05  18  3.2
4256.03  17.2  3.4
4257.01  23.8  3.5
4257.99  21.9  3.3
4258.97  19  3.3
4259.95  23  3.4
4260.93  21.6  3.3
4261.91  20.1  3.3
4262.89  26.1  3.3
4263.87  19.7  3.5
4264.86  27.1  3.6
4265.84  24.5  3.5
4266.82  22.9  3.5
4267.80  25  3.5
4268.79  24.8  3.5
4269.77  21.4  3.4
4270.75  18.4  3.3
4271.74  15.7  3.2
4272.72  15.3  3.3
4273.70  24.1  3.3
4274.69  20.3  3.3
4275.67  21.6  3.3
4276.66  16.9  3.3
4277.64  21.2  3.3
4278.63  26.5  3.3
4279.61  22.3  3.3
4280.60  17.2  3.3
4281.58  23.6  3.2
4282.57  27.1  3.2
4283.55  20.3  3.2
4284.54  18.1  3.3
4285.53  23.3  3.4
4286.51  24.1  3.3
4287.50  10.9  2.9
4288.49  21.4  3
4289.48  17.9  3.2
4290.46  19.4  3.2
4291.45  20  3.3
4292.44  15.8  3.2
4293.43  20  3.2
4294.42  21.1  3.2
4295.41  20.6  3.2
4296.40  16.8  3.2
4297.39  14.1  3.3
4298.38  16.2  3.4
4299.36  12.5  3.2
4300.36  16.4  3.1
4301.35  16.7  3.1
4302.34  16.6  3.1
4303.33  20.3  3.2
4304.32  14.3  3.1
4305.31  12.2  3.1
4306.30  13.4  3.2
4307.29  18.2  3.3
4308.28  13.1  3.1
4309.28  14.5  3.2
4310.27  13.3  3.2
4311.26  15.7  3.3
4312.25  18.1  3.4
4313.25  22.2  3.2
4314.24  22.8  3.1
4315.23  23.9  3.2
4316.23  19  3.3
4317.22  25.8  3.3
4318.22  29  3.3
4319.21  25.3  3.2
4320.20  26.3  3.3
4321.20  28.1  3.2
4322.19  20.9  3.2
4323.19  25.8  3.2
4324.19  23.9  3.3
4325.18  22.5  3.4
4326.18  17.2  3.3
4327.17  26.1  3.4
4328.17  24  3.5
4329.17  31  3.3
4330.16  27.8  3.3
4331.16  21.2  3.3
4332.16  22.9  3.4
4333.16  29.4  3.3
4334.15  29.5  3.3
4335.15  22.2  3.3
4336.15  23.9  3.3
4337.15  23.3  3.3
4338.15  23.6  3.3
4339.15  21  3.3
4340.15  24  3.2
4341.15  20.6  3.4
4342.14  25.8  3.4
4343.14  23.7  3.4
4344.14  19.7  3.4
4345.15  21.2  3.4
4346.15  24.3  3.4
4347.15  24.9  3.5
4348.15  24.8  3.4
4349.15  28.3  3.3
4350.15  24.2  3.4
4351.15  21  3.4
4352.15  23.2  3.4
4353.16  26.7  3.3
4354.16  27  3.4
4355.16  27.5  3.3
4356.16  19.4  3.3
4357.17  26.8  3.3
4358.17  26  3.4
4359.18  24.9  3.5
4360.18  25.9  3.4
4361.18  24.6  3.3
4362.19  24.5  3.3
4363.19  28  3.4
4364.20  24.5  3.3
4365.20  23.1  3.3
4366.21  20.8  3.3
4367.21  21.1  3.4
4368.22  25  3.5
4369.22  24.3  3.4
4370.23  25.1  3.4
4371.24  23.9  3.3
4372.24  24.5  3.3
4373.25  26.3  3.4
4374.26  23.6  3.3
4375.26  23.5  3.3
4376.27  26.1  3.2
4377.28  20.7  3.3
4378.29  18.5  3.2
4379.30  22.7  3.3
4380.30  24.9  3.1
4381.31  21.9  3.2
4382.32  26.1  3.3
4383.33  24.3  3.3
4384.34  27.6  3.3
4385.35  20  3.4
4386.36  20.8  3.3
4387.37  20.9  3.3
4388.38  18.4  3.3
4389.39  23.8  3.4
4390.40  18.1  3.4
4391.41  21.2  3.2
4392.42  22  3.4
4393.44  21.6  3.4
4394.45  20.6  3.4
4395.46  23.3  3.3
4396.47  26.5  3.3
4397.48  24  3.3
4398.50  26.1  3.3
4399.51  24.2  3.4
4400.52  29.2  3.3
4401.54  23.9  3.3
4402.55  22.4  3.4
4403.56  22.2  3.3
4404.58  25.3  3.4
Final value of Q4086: 20.7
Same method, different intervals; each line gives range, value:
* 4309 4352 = 23.4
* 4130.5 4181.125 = 19.3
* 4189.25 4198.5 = 19.5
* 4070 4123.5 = 20.7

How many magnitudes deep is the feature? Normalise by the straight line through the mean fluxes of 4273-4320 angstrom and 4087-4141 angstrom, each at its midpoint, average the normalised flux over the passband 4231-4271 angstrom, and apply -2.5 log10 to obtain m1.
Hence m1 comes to -0.14 mag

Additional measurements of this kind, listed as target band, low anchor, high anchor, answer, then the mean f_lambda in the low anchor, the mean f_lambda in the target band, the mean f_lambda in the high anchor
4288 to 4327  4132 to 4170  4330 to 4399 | 0.164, 19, 19.3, 23.7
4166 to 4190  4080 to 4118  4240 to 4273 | 0.127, 21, 19.2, 22.2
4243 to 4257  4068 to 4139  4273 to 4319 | -0.173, 20.5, 22.8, 19.1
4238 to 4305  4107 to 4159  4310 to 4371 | 0.090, 19.9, 20.8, 23.9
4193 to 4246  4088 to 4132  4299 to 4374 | 0.067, 21.2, 20.6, 22.7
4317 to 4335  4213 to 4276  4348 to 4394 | -0.108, 21.6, 25.3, 23.6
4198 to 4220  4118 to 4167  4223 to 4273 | 0.056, 19.8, 20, 21.8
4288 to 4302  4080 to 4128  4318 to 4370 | 0.316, 21.2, 17.8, 24.4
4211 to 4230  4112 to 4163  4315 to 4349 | 0.091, 20.1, 20.1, 24.2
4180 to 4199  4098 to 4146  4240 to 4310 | 0.077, 20.5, 19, 20.3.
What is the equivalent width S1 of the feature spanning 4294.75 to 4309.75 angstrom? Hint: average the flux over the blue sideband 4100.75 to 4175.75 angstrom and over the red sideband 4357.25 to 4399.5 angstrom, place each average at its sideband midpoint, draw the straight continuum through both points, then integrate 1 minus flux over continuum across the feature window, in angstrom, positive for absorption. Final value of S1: 4.4 angstrom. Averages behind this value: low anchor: 20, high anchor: 23.4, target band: 15.8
